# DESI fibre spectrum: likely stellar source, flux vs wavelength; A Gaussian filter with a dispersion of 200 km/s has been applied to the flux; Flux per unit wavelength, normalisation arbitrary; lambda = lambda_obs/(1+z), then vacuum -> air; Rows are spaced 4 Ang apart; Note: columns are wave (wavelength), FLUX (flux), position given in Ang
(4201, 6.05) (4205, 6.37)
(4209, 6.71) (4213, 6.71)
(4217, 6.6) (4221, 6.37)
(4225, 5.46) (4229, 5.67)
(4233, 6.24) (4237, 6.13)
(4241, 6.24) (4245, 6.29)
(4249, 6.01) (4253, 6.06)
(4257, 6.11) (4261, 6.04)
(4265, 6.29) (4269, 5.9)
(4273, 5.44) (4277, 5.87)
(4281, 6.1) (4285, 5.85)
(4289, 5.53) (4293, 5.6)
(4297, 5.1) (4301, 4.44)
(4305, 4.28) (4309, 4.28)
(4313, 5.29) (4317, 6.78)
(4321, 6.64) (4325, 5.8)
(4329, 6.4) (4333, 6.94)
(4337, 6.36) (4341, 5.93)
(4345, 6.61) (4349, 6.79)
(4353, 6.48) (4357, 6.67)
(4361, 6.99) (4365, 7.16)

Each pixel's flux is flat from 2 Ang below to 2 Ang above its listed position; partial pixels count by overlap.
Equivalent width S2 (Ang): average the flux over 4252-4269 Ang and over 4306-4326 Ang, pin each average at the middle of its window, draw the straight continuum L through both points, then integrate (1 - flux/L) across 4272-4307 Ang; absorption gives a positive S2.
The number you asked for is 3.2 Ang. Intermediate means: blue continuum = 6.1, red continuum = 5.68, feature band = 5.35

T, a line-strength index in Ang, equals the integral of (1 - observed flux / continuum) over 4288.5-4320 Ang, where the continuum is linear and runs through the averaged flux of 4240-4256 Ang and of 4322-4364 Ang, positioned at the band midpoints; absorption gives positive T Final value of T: 5.8 Ang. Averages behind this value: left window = 6.14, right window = 6.52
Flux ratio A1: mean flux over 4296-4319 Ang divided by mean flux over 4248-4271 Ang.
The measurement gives 0.83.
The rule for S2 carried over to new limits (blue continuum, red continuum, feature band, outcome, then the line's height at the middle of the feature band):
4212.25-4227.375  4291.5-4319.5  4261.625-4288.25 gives -1.8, 5.52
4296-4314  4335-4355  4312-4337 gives -3.9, 5.5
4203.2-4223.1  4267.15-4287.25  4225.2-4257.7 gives 0.9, 6.23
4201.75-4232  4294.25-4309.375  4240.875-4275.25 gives -3.6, 5.46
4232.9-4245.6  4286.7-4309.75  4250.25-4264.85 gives -0.7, 5.81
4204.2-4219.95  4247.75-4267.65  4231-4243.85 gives 0.2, 6.32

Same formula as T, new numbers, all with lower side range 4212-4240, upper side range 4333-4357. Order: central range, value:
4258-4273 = 0.7 Ang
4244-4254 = 0.2 Ang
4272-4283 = 0.8 Ang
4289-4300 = 1.8 Ang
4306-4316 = 2.3 Ang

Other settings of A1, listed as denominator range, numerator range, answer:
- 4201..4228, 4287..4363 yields 0.94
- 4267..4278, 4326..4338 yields 1.14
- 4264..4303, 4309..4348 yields 1.11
